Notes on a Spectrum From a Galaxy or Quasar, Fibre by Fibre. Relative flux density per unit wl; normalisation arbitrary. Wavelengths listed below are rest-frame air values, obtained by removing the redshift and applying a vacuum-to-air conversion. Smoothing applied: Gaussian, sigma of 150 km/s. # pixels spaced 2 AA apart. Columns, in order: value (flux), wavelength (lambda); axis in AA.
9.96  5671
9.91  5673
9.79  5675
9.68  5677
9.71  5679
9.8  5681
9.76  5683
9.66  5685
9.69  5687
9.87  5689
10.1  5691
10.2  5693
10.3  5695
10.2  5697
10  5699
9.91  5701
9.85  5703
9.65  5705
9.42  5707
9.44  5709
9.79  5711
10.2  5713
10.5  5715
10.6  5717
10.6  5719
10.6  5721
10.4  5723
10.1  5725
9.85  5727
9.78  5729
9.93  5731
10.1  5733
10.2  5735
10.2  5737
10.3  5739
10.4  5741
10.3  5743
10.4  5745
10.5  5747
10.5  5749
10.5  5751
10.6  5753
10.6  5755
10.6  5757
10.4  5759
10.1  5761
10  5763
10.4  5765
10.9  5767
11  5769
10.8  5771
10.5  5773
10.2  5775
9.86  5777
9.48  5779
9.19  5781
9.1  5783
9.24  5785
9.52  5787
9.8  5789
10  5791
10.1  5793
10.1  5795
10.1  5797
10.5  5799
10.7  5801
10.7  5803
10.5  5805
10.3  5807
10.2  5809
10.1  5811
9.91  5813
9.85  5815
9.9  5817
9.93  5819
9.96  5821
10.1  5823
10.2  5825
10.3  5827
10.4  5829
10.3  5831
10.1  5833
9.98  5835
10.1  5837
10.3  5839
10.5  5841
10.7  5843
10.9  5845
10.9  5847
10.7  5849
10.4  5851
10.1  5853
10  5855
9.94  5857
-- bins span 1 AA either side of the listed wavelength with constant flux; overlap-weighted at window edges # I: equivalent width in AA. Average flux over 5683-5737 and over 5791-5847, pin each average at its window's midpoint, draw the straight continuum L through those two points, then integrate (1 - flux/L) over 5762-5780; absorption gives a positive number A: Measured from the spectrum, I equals -0.3 AA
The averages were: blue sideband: 10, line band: 10.3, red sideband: 10.3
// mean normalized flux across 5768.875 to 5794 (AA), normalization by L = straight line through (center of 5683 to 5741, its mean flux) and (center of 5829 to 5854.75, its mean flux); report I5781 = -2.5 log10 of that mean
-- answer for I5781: 0.04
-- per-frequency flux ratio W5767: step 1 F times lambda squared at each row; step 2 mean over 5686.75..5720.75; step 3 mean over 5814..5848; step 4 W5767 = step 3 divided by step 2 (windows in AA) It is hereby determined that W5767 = 1.1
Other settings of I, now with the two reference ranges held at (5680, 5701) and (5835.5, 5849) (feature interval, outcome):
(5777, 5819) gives 1.7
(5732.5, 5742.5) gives -0.1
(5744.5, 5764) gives -0.4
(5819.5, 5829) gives 0.3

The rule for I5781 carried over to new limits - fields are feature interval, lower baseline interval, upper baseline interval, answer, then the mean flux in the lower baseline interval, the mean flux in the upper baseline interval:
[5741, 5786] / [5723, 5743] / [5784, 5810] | -0.012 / 10.1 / 10.1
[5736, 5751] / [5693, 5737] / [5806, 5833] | -0.031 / 10.1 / 10.1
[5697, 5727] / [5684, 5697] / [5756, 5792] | -0.007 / 9.99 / 10.1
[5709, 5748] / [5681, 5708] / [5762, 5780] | -0.014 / 9.89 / 10.3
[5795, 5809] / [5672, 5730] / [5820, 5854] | -0.018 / 9.98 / 10.3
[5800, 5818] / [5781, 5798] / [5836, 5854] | -0.027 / 9.71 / 10.5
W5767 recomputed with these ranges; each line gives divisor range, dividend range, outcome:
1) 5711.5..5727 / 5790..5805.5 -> 1.02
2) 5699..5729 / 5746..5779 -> 1.06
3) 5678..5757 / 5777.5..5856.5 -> 1.04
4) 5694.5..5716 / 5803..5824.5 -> 1.06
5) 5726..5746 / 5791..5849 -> 1.04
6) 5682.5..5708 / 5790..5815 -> 1.08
